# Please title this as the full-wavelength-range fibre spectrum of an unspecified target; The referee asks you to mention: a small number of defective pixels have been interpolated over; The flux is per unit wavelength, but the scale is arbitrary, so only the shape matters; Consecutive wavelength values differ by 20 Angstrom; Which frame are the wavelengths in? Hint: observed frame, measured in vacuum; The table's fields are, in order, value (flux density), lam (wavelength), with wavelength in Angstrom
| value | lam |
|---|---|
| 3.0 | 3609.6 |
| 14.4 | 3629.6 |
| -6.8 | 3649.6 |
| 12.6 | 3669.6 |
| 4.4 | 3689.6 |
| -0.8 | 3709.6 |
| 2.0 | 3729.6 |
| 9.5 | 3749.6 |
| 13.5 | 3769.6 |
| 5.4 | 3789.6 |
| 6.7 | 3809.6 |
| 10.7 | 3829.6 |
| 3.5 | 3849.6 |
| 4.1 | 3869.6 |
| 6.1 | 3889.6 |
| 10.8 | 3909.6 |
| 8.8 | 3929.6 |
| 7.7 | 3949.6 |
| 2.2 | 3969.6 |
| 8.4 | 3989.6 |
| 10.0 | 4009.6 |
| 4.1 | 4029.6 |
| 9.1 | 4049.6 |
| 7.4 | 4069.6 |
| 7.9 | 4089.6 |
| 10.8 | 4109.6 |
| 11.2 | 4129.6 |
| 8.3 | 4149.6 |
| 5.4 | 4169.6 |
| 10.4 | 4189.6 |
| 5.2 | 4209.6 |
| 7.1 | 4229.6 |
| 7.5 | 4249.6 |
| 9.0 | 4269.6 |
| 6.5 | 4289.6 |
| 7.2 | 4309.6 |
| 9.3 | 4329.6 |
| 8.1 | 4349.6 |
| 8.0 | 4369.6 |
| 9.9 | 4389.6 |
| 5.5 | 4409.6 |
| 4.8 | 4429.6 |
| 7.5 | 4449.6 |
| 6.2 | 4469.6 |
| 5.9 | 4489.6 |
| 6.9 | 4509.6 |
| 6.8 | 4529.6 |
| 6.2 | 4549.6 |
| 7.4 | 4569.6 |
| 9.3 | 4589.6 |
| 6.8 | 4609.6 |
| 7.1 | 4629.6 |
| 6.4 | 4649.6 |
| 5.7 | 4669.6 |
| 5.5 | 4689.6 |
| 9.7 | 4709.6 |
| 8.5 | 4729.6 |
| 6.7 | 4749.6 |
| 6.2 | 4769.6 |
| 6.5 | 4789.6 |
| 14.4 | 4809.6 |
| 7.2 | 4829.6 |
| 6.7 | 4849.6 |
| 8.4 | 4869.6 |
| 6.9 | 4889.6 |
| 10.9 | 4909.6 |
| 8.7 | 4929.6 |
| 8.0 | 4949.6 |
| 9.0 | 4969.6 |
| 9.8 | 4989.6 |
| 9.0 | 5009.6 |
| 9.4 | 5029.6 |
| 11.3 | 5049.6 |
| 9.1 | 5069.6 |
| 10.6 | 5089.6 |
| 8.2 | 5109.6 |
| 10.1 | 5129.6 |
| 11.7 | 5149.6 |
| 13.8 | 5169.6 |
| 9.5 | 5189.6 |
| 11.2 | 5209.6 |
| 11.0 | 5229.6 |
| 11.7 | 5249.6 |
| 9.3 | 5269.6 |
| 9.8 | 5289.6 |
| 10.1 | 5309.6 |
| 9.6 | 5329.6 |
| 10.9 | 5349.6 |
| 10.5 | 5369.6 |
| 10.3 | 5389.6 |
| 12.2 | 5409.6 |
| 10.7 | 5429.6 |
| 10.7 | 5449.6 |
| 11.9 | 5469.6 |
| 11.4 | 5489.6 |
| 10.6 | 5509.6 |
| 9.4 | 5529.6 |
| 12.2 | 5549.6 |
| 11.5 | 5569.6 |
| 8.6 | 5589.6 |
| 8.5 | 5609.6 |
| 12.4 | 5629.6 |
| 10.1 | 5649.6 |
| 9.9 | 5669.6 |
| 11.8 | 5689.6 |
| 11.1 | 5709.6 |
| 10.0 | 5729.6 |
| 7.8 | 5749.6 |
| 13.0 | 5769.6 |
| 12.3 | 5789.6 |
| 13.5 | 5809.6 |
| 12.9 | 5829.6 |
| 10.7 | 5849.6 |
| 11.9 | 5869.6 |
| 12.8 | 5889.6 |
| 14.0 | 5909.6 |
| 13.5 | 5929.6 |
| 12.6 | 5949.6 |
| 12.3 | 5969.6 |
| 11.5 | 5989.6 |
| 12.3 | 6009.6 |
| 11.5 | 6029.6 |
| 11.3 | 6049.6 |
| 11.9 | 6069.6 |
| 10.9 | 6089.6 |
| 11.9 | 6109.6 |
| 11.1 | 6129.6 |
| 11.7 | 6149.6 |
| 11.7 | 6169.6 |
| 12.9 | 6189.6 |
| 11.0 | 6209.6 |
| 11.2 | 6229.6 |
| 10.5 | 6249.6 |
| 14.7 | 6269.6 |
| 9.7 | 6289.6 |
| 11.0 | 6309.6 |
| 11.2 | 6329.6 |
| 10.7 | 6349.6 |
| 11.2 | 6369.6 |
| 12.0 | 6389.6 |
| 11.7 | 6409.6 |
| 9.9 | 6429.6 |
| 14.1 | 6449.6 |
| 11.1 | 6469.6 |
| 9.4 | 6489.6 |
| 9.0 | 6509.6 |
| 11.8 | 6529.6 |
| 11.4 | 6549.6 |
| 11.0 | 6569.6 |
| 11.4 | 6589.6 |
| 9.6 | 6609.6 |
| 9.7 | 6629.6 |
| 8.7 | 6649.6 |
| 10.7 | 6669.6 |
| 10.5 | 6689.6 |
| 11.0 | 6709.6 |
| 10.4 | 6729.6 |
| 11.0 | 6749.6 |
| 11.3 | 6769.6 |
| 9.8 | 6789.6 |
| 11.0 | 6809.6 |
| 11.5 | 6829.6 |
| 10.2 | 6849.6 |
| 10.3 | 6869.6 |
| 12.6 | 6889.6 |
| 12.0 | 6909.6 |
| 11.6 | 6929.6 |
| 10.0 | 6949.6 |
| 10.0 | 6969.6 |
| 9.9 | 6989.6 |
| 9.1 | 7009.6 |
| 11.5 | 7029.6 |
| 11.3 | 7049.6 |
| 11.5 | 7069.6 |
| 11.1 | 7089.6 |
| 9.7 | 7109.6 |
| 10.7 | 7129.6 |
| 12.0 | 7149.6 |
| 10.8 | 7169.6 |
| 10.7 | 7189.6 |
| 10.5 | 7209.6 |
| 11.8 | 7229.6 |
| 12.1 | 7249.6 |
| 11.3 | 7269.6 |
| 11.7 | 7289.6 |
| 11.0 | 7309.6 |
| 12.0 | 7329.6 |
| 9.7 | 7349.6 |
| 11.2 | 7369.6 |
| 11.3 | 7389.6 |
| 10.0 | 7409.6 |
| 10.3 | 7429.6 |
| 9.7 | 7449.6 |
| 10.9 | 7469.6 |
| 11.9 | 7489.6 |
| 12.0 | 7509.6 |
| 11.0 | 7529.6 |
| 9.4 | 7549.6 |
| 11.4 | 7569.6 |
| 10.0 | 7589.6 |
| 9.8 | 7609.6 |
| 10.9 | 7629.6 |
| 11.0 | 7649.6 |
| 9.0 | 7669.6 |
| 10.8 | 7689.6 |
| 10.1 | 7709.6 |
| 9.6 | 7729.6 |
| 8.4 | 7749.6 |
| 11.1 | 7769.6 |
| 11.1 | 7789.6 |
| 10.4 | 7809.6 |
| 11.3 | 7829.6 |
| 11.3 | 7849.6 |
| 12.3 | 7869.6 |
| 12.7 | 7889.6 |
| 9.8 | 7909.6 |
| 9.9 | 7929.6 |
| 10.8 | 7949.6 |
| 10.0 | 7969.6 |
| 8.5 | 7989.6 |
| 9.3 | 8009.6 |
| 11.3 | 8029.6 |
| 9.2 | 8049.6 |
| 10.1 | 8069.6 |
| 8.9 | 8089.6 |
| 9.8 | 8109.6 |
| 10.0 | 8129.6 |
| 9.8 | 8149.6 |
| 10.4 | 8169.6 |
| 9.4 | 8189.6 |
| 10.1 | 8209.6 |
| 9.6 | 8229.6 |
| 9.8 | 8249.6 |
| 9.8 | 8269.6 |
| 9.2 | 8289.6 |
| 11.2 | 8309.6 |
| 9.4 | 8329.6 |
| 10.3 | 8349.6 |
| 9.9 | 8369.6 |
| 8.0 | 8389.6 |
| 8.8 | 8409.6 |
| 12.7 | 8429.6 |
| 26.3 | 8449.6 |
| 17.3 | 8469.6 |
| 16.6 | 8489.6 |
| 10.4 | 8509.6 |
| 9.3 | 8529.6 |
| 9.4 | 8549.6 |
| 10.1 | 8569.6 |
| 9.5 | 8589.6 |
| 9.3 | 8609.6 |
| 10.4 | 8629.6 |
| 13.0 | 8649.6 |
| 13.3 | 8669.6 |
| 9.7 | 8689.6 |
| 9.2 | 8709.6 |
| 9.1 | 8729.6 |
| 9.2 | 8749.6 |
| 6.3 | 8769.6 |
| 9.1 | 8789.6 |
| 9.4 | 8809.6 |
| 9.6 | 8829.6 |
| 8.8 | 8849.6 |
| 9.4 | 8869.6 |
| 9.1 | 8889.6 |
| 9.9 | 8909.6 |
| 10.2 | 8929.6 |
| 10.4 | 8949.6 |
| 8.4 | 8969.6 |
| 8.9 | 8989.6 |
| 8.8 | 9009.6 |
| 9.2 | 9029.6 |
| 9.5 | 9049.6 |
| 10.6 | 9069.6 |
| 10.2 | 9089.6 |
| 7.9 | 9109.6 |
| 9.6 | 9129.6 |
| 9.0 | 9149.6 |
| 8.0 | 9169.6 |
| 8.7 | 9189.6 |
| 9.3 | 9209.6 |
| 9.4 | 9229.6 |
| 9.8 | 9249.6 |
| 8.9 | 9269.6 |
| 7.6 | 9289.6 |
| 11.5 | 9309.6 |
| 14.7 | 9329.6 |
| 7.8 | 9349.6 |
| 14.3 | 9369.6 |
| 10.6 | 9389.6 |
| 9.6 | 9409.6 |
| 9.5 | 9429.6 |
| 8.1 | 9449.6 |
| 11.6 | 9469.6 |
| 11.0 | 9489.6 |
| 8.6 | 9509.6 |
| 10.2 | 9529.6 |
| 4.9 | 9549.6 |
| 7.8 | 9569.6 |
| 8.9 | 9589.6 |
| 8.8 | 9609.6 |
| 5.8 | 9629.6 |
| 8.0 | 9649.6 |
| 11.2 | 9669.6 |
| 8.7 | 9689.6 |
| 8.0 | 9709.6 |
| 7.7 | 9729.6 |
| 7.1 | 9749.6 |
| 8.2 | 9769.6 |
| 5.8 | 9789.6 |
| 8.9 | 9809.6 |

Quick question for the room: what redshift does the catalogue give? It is 0.29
